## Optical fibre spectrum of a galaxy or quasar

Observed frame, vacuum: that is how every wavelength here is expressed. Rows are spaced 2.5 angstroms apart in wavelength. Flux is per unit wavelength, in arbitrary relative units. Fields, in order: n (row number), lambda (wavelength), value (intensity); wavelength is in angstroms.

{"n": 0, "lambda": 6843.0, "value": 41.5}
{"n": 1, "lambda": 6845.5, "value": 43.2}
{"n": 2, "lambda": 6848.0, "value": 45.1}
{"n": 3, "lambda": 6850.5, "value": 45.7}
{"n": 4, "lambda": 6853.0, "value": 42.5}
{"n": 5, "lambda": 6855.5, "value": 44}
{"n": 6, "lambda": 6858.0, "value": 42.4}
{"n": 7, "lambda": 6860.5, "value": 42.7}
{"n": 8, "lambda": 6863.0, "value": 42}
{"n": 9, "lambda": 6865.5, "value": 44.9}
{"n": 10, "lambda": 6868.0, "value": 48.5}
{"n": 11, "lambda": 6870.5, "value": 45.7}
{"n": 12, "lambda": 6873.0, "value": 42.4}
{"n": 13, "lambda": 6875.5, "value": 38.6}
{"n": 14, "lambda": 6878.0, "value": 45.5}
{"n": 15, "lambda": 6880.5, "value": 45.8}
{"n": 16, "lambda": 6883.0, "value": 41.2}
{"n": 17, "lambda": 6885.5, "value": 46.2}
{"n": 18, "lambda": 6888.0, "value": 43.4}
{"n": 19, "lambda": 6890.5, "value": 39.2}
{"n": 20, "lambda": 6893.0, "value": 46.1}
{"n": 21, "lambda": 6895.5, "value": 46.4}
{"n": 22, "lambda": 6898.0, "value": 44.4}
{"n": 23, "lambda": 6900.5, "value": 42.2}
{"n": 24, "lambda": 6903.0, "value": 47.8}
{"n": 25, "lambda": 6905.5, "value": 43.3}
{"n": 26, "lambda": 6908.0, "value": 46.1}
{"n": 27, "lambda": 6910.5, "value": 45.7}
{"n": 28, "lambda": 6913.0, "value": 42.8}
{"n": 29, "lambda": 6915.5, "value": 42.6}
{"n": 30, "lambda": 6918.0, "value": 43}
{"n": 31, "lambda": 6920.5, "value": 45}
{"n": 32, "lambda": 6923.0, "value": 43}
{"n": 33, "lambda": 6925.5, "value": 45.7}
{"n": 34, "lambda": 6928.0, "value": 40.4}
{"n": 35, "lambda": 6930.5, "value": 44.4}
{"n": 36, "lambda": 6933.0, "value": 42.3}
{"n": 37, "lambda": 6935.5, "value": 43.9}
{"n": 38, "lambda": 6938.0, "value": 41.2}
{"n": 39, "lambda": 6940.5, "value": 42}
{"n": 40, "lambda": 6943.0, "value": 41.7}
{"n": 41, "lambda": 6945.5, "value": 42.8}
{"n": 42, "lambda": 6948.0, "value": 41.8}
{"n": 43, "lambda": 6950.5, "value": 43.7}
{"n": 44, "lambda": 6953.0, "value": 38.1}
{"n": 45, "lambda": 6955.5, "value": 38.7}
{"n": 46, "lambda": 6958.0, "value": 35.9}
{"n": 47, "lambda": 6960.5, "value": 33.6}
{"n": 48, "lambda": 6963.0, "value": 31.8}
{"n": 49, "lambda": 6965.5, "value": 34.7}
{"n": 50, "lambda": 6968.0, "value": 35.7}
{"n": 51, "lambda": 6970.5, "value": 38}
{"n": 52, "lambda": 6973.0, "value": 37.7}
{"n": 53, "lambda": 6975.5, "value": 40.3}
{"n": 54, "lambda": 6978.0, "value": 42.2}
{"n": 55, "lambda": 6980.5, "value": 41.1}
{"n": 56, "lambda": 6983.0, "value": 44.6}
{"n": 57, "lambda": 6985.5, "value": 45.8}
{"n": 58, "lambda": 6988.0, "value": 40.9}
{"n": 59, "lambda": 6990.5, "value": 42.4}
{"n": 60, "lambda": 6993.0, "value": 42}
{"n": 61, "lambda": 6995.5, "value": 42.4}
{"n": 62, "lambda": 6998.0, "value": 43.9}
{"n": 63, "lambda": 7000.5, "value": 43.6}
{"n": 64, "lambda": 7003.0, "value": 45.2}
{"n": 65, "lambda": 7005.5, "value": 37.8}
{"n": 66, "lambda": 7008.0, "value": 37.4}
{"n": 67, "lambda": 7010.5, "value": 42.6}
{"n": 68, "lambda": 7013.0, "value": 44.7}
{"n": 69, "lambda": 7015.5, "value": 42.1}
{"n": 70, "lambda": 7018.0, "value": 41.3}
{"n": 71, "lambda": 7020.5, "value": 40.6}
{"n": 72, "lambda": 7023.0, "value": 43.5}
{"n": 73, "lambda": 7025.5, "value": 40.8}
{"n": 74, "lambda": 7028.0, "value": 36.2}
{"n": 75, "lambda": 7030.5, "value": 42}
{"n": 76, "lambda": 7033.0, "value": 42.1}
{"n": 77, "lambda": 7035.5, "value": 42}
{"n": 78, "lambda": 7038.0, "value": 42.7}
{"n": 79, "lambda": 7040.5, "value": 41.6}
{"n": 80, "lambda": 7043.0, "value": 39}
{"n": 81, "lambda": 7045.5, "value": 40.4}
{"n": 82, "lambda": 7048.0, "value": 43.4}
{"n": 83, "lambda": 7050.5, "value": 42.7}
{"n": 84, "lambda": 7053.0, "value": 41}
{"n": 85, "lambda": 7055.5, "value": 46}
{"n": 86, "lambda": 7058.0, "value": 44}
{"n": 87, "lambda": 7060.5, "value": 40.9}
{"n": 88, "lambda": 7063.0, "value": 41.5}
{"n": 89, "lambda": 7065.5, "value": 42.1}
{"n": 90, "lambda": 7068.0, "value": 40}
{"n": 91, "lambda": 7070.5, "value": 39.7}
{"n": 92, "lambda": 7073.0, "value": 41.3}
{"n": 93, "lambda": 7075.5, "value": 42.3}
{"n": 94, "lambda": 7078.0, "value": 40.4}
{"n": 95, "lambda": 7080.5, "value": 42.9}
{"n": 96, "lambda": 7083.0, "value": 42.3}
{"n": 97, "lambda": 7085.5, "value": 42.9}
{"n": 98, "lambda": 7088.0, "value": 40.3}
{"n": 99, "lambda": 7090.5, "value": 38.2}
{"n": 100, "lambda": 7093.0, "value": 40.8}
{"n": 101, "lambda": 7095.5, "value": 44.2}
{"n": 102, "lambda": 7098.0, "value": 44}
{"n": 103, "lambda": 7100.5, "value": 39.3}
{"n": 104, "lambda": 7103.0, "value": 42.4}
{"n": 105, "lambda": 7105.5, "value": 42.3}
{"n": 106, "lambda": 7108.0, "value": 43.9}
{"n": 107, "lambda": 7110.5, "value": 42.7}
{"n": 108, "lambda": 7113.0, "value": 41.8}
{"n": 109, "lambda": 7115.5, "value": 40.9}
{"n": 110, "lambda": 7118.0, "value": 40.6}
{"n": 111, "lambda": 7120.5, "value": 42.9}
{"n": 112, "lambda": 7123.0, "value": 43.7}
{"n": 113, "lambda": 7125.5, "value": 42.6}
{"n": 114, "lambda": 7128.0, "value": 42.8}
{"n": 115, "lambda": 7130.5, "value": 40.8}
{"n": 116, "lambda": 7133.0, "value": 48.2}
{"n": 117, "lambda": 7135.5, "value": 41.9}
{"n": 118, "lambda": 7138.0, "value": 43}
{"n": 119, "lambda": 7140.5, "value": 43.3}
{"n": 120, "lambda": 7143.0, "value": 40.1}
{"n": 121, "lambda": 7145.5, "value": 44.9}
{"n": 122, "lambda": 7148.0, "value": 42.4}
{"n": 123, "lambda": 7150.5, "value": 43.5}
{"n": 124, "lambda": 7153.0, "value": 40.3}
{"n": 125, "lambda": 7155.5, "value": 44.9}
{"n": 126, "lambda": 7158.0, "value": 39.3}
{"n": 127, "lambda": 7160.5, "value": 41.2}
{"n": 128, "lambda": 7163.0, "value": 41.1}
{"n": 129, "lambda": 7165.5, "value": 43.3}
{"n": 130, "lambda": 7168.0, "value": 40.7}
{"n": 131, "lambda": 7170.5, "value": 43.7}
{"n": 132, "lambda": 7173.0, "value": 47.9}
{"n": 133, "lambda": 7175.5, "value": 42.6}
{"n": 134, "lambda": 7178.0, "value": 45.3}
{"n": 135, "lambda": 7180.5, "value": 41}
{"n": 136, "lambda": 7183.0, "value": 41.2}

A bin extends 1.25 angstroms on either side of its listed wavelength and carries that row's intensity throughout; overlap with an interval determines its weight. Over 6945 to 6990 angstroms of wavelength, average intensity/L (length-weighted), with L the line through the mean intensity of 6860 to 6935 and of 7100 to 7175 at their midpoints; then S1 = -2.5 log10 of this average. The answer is 0.111 mag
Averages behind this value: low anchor 43.9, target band 39.3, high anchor 42.6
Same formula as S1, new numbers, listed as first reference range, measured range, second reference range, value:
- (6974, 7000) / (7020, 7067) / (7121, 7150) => 0.03 mag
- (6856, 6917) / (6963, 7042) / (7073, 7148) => 0.05 mag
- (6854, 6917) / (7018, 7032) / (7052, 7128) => 0.05 mag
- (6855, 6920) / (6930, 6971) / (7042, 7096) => 0.10 mag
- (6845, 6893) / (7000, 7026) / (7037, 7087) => 0.01 mag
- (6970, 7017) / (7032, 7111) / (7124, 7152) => 0.02 mag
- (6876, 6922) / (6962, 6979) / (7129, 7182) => 0.18 mag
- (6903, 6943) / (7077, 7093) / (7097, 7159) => 0.04 mag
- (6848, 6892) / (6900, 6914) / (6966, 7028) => -0.05 mag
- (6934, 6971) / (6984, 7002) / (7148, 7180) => -0.09 mag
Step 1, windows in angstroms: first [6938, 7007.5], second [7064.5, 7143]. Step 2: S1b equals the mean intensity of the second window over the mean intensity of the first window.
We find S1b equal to 1.04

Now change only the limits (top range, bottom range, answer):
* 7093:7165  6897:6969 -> 1.02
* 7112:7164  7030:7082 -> 1.01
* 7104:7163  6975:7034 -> 1.01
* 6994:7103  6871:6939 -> 0.95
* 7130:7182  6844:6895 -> 0.98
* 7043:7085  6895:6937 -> 0.95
